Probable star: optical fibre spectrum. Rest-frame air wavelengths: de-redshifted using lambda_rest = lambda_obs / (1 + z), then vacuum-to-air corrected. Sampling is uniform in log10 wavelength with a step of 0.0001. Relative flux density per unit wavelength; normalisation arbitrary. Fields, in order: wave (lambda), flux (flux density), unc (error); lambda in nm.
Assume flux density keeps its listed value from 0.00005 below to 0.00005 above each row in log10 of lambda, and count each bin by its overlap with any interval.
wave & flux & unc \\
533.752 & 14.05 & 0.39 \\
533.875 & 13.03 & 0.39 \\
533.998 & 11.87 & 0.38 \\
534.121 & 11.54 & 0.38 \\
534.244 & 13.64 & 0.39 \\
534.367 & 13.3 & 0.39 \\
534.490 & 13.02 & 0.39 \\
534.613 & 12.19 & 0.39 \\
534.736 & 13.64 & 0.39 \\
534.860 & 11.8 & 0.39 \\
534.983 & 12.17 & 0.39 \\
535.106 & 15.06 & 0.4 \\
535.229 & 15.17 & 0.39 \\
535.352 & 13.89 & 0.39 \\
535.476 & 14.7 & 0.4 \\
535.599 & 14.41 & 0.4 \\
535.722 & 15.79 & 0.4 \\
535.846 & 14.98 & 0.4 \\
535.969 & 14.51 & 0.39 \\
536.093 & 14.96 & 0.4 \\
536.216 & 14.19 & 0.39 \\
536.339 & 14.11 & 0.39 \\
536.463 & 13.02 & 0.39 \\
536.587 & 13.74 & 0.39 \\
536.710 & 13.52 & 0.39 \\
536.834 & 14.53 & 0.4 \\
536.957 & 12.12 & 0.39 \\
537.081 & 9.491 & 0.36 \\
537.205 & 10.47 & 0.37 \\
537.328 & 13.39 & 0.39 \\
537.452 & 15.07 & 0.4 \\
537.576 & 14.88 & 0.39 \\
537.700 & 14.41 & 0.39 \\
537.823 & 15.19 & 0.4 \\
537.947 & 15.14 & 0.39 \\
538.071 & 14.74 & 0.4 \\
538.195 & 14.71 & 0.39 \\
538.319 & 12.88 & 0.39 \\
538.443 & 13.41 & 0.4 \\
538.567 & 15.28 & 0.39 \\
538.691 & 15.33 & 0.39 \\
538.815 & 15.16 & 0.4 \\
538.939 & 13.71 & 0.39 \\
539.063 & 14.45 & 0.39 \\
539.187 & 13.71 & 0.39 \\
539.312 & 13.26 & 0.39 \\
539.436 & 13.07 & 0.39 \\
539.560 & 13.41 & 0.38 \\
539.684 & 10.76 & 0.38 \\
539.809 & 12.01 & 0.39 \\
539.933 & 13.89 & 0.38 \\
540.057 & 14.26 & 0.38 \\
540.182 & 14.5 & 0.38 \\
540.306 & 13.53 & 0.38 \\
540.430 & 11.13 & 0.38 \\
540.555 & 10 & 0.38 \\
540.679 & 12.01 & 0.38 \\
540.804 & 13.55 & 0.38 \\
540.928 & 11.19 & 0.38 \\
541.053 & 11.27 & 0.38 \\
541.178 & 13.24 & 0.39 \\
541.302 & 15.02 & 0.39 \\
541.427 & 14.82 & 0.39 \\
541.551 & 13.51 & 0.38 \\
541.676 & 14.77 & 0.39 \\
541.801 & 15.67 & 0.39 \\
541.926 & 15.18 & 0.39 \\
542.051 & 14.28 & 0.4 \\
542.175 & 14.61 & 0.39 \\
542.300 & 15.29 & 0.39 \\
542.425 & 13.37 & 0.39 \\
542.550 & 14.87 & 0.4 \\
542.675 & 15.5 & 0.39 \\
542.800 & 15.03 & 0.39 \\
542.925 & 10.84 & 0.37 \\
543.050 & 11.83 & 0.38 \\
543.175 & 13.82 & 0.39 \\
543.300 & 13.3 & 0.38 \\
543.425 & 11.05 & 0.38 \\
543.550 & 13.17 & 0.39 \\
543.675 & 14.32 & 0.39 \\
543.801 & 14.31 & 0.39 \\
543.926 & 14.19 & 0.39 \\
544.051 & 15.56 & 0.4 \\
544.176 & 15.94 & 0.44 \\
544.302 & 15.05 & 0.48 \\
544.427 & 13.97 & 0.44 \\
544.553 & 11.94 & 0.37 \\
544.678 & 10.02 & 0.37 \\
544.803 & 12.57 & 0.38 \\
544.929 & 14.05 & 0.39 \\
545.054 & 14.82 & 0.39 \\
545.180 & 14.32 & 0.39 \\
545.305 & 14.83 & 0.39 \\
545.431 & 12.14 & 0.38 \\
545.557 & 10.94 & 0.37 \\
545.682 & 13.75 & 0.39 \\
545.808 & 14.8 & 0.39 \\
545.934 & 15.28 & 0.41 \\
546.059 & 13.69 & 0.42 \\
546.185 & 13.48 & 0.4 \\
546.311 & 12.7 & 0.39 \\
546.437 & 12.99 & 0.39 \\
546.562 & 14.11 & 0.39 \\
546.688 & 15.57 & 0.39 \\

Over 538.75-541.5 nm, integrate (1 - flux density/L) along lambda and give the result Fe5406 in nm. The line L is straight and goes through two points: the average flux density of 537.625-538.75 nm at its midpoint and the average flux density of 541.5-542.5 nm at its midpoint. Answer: 0.28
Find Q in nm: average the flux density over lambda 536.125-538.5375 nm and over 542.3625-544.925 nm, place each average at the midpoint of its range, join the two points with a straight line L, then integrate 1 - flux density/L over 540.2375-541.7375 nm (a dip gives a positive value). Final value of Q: 0.08 nm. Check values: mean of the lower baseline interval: 13.7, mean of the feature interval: 12.8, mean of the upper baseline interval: 13.5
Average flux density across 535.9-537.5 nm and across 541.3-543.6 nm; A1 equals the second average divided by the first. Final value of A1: 1.0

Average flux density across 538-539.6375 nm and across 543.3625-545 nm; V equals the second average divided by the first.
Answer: 0.96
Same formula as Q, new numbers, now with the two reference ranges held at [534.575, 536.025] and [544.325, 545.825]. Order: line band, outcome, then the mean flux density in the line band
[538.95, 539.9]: 0.05 nm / 13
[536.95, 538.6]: 0.02 nm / 13.7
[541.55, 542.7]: -0.11 nm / 14.7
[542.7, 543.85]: 0.02 nm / 13.1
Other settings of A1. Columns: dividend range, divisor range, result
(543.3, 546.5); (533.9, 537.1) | 1.00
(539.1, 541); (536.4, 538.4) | 0.94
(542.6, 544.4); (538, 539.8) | 1.00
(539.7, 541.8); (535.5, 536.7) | 0.91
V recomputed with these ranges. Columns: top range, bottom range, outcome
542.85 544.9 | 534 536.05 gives 0.97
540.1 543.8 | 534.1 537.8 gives 0.99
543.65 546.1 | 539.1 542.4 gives 1.03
